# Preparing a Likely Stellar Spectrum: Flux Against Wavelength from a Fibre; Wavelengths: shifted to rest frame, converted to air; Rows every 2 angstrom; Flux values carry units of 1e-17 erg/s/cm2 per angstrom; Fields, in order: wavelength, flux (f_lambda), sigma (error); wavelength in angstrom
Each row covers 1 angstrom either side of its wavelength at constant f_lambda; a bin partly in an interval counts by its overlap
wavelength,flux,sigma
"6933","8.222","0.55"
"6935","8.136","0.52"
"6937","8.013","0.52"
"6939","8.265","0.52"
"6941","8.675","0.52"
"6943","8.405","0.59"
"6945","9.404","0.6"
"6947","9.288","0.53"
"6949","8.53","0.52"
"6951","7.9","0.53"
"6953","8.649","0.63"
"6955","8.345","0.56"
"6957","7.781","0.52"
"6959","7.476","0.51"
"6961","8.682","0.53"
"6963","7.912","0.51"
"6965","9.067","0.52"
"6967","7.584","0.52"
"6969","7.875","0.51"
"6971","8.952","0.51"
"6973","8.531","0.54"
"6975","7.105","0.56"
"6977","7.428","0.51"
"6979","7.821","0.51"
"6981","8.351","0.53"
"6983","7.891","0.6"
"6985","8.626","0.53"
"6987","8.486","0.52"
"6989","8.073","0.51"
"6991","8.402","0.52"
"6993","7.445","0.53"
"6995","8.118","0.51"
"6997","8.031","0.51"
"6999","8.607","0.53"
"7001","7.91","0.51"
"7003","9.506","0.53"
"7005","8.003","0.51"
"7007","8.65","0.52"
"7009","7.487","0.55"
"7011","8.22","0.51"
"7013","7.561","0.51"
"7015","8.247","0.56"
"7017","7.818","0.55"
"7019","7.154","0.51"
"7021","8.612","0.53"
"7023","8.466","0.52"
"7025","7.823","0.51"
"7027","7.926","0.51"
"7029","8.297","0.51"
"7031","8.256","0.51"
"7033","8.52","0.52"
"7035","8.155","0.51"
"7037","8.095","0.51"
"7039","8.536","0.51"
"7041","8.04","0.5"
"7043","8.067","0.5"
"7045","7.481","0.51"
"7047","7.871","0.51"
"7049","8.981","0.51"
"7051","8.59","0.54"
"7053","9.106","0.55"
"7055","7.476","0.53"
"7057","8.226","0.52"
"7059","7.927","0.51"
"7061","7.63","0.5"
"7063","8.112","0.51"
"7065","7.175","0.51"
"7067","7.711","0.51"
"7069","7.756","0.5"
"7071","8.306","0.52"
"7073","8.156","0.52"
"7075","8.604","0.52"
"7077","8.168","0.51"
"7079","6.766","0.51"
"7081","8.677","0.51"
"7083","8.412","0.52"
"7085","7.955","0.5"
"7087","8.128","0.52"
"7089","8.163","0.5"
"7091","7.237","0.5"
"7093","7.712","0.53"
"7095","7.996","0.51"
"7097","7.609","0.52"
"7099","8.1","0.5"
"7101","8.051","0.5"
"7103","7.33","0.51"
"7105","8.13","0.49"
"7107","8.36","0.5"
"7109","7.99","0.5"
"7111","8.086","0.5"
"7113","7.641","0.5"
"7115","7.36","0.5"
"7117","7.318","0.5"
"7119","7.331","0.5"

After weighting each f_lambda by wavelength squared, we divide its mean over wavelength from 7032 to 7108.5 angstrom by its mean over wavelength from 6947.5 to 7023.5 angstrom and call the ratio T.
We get 1.0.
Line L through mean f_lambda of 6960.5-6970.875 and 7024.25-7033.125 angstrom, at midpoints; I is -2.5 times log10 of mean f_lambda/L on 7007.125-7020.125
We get 0.05 mag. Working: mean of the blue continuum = 8.26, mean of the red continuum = 8.14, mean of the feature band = 7.82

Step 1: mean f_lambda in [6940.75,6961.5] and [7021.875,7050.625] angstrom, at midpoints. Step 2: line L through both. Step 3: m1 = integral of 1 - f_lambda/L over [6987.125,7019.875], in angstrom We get 0.8 angstrom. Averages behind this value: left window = 8.45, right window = 8.19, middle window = 8.09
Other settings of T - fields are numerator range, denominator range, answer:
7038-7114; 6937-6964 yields 0.99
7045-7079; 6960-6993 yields 1.01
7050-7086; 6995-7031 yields 1.00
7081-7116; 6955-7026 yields 1.01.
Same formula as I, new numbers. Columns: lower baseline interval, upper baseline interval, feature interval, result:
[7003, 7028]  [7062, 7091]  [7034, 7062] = -0.019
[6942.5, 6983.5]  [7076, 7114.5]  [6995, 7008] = -0.037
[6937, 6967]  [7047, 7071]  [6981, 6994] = 0.017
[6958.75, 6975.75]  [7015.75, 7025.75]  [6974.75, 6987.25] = 0.020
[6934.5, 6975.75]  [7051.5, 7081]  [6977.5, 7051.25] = -0.003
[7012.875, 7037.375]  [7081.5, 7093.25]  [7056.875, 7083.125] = 0.008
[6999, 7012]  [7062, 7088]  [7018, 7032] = 0.020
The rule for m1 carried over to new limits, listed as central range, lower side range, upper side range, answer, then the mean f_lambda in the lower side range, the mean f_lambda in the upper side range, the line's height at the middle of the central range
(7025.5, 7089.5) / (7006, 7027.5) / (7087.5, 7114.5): -1.3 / 8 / 7.87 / 7.94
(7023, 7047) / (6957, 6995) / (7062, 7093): -0.3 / 8.09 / 7.95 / 8.01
